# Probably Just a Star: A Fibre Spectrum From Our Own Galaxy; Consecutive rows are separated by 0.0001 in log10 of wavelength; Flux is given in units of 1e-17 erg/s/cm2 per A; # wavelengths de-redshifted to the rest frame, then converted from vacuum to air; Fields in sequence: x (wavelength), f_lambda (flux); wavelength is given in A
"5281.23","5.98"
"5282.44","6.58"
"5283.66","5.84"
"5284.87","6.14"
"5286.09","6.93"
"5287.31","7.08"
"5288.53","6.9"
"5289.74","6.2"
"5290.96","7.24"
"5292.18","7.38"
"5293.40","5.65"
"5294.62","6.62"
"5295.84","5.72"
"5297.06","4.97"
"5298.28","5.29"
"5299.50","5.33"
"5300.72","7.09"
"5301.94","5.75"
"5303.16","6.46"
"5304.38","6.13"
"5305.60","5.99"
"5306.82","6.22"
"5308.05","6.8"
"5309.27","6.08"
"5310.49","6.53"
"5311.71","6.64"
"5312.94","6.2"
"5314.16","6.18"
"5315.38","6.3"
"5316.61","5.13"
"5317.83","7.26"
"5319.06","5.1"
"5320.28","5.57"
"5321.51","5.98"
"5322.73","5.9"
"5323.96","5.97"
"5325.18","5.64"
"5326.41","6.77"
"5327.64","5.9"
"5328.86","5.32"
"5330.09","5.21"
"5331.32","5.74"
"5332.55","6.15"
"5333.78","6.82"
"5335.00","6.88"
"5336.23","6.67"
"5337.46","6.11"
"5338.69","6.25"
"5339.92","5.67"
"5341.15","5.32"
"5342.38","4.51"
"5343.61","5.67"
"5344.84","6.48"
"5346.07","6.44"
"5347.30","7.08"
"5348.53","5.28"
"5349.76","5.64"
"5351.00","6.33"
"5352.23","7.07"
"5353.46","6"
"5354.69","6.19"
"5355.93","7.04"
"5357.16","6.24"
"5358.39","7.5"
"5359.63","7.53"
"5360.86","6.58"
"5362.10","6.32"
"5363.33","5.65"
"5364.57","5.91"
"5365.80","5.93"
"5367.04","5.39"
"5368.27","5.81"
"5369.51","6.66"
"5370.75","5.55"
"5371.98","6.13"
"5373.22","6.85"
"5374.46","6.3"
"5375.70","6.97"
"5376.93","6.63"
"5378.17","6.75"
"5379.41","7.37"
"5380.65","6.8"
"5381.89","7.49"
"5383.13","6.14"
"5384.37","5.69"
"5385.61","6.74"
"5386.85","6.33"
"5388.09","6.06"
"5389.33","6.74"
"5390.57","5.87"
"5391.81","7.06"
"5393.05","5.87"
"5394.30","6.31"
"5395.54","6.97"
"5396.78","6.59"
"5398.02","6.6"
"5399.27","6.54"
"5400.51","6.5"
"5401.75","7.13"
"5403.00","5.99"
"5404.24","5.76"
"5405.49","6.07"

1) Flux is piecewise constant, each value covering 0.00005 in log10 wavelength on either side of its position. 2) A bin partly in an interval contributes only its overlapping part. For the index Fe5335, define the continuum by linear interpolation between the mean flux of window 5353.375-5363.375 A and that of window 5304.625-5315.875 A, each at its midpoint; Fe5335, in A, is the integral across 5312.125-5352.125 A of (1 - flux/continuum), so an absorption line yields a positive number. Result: 2.9 A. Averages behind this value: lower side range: 6.32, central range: 6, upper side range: 6.64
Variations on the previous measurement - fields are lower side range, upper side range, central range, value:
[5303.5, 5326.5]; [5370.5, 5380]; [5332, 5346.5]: 0.54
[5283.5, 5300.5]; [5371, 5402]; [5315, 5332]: 1.40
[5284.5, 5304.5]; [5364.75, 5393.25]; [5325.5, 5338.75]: 0.39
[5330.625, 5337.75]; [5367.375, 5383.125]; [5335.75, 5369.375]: 1.54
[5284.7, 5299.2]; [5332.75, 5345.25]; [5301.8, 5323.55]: 0.24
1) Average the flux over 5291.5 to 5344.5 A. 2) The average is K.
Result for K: 6.02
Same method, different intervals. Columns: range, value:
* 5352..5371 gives 6.33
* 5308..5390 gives 6.23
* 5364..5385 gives 6.38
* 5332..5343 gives 6.04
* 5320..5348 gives 6.01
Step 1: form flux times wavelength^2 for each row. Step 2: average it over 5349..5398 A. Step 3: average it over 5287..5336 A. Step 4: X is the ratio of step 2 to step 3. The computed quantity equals 1.1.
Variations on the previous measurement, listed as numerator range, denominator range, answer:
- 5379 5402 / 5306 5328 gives 1.10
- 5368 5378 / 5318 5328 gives 1.10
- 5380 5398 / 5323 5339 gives 1.09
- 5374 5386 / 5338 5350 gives 1.16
